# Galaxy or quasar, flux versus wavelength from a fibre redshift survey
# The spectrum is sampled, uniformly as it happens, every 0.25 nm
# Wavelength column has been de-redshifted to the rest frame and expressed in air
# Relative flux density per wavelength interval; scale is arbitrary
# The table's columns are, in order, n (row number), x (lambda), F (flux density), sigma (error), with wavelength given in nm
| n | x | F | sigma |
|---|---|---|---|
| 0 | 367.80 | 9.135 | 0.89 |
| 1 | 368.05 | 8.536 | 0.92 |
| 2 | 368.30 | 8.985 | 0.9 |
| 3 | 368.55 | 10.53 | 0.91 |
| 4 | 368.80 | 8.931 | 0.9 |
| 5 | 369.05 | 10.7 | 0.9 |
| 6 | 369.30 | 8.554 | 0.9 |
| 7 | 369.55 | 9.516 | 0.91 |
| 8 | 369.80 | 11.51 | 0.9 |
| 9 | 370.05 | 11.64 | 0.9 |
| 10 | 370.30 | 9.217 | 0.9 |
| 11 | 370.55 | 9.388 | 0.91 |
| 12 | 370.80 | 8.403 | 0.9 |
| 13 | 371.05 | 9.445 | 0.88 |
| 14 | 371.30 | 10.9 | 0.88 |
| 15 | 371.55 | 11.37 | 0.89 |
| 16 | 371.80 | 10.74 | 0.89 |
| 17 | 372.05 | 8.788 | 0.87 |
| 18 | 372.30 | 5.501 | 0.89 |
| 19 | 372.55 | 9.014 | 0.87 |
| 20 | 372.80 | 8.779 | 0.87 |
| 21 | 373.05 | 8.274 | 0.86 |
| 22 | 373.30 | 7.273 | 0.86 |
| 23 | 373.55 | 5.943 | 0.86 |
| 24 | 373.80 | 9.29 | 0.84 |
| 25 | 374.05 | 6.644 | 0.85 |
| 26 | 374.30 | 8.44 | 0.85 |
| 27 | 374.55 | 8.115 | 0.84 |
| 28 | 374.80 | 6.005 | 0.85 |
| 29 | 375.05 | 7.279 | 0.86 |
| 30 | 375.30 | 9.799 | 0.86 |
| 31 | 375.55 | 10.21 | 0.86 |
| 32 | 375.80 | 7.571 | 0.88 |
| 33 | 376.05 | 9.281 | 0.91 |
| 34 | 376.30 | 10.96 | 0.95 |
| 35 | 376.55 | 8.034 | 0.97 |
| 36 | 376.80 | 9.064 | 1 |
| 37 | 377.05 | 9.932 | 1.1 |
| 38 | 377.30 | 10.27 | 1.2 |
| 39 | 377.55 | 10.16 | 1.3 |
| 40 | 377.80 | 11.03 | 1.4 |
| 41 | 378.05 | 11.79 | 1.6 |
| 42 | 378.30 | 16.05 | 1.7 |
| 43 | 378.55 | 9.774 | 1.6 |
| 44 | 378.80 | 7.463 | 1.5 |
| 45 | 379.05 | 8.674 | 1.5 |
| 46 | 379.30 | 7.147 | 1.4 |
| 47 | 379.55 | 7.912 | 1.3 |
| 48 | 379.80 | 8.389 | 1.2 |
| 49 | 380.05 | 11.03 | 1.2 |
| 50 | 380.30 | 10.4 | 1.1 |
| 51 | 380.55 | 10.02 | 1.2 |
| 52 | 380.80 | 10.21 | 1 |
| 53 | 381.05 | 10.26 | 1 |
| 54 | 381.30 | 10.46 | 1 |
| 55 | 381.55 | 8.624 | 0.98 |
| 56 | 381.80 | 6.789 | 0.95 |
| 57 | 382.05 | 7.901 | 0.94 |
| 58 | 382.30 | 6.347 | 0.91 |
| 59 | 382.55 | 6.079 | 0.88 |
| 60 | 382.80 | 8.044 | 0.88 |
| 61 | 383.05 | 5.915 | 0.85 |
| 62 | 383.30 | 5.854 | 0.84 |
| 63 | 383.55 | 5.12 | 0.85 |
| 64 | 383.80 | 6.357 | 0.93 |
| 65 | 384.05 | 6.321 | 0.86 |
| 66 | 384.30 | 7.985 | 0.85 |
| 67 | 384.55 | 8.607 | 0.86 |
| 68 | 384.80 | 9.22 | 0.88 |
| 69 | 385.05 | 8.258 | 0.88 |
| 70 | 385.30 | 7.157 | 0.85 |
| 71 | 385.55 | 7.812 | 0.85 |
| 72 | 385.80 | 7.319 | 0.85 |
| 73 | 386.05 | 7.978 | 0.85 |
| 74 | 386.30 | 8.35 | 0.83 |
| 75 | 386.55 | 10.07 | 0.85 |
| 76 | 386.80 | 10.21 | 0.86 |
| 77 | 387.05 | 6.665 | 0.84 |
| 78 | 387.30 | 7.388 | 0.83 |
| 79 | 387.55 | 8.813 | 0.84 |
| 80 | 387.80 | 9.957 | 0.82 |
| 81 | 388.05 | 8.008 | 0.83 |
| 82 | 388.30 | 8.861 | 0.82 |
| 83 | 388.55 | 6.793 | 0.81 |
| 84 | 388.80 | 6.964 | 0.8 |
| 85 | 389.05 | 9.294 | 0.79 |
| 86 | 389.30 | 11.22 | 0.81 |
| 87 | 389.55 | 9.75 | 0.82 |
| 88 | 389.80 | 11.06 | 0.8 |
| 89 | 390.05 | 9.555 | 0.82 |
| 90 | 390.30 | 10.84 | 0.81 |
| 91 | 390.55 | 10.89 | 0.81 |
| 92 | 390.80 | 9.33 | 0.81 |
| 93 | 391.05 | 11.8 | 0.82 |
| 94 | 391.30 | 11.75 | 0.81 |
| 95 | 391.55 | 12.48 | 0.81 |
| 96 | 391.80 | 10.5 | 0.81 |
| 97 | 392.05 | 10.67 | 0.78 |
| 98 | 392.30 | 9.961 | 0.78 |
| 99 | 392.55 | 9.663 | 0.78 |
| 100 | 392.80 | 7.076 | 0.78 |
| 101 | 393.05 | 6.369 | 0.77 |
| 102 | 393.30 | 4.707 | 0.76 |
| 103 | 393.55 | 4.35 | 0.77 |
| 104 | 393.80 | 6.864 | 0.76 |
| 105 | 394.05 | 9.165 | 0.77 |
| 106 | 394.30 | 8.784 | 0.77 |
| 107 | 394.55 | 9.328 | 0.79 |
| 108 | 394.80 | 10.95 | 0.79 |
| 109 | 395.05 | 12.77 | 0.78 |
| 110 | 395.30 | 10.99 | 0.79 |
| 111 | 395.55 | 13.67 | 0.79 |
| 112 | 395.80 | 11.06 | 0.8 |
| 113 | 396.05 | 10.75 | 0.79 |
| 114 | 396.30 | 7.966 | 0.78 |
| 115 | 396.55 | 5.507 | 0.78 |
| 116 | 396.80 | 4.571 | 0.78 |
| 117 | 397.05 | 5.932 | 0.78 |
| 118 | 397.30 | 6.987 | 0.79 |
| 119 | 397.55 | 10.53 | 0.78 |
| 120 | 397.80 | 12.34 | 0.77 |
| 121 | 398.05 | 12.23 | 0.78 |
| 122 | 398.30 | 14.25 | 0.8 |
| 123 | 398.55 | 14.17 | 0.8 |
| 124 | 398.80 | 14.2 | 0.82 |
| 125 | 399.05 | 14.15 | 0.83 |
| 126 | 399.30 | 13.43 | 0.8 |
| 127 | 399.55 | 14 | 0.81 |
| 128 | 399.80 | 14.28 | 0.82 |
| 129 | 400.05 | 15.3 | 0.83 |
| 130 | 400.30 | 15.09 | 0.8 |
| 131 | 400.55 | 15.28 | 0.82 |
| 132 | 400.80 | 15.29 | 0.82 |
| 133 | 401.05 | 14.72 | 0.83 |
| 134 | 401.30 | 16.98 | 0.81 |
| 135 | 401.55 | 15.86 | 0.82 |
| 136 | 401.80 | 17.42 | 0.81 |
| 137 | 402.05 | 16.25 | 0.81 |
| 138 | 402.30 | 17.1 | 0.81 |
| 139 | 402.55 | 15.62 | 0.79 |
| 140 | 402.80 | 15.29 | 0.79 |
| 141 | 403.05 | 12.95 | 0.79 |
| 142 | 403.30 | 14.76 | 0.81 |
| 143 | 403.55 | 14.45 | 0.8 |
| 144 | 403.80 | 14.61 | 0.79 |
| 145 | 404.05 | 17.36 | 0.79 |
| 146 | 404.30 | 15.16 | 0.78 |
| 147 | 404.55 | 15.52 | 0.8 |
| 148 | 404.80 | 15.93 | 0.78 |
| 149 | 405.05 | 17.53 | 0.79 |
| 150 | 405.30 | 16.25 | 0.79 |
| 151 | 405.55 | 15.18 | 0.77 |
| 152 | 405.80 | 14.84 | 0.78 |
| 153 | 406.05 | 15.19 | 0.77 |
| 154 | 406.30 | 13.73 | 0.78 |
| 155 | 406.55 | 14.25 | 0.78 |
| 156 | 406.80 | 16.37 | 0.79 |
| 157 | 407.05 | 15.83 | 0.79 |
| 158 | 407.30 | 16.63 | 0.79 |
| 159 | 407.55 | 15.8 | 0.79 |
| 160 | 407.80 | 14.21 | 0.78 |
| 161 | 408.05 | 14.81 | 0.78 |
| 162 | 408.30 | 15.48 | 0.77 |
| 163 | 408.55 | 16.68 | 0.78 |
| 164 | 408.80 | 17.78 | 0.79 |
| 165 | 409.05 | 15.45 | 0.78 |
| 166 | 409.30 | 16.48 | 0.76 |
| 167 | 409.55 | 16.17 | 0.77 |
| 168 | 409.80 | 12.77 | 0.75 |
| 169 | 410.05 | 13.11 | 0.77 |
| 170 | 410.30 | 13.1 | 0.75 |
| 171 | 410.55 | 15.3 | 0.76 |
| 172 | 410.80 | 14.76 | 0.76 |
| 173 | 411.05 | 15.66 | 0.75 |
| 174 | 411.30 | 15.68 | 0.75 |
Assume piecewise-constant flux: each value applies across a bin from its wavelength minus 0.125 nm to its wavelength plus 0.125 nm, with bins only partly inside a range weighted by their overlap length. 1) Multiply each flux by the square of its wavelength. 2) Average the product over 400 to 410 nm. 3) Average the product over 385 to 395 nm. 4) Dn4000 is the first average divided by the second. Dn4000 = 1.87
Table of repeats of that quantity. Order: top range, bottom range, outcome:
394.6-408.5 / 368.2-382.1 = 1.72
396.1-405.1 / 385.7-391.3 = 1.58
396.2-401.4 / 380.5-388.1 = 1.65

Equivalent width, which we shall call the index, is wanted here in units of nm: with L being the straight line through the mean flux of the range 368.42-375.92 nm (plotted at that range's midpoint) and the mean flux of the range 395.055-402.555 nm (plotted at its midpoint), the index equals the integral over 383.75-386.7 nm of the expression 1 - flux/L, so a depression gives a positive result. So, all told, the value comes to 0.77 nm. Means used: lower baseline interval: 8.93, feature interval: 8.01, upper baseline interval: 12.8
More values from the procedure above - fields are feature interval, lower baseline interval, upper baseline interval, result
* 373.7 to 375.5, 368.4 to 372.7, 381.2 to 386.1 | 0.187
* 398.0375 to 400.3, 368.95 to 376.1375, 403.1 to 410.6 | -0.042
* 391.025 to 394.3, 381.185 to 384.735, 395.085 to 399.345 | 0.265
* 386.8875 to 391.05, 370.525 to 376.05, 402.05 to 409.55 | 0.964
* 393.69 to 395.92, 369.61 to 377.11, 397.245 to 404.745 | 0.488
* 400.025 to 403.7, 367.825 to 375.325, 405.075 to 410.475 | -0.323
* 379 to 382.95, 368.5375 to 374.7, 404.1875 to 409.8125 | 0.784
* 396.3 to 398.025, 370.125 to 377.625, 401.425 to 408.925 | 0.741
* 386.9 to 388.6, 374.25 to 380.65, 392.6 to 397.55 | 0.127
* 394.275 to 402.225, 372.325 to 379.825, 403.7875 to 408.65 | 0.848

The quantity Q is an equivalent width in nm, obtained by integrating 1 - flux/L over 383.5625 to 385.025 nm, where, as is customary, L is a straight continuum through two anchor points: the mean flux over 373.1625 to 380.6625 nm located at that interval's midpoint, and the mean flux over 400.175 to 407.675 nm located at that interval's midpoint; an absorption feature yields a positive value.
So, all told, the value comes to 0.45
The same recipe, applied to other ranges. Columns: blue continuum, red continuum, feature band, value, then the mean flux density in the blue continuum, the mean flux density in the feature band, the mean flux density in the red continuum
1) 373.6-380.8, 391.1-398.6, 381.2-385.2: 0.86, 9.29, 7.35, 9.52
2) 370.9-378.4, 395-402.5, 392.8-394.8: 0.79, 9.17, 7.32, 12.8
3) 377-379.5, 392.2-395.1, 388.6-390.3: -0.17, 10.2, 9.6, 8.2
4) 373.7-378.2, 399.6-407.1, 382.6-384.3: 0.70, 9.14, 6.39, 15.5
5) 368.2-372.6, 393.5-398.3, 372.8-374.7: 0.36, 9.63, 7.76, 9.4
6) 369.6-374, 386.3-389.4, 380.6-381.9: -0.08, 9.11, 9.36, 8.65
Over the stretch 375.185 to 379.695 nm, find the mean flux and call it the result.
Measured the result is 9.72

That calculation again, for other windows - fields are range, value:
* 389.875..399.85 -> 10.2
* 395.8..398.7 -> 9.67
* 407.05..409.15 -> 15.9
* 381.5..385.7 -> 7.17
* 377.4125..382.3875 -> 9.55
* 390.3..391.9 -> 11.1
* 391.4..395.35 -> 9.02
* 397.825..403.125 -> 14.9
